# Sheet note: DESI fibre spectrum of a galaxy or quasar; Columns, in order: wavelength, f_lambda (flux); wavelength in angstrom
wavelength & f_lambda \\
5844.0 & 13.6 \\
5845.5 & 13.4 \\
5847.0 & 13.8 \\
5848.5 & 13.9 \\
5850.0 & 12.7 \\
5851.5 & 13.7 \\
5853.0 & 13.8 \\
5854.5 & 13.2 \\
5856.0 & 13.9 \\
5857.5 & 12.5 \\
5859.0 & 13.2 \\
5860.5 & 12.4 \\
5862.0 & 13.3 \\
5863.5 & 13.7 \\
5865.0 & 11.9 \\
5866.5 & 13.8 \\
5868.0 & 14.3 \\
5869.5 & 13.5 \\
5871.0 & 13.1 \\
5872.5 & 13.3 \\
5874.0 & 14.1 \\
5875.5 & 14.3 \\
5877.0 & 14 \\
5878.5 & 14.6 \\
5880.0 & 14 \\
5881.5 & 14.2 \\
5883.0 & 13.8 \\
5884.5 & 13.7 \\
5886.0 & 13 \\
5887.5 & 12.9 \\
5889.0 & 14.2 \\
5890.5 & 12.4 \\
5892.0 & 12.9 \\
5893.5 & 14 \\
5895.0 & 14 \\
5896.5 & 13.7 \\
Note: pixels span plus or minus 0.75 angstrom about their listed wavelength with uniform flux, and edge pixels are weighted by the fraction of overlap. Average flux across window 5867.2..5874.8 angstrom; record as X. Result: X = 13.7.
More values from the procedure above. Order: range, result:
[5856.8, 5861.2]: 12.7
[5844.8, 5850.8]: 13.5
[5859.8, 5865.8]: 12.8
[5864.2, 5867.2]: 12.8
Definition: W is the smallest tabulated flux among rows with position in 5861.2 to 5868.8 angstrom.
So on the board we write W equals 11.9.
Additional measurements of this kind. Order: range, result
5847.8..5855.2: 12.7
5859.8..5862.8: 12.4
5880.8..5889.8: 12.9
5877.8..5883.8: 13.8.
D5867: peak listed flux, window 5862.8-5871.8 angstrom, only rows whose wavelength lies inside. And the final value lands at 14.3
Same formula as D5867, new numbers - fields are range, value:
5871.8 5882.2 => 14.6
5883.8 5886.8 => 13.7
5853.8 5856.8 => 13.9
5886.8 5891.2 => 14.2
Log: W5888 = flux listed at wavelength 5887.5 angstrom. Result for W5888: 12.9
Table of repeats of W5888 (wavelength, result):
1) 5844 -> 13.6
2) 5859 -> 13.2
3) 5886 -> 13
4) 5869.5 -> 13.5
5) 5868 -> 14.3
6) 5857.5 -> 12.5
